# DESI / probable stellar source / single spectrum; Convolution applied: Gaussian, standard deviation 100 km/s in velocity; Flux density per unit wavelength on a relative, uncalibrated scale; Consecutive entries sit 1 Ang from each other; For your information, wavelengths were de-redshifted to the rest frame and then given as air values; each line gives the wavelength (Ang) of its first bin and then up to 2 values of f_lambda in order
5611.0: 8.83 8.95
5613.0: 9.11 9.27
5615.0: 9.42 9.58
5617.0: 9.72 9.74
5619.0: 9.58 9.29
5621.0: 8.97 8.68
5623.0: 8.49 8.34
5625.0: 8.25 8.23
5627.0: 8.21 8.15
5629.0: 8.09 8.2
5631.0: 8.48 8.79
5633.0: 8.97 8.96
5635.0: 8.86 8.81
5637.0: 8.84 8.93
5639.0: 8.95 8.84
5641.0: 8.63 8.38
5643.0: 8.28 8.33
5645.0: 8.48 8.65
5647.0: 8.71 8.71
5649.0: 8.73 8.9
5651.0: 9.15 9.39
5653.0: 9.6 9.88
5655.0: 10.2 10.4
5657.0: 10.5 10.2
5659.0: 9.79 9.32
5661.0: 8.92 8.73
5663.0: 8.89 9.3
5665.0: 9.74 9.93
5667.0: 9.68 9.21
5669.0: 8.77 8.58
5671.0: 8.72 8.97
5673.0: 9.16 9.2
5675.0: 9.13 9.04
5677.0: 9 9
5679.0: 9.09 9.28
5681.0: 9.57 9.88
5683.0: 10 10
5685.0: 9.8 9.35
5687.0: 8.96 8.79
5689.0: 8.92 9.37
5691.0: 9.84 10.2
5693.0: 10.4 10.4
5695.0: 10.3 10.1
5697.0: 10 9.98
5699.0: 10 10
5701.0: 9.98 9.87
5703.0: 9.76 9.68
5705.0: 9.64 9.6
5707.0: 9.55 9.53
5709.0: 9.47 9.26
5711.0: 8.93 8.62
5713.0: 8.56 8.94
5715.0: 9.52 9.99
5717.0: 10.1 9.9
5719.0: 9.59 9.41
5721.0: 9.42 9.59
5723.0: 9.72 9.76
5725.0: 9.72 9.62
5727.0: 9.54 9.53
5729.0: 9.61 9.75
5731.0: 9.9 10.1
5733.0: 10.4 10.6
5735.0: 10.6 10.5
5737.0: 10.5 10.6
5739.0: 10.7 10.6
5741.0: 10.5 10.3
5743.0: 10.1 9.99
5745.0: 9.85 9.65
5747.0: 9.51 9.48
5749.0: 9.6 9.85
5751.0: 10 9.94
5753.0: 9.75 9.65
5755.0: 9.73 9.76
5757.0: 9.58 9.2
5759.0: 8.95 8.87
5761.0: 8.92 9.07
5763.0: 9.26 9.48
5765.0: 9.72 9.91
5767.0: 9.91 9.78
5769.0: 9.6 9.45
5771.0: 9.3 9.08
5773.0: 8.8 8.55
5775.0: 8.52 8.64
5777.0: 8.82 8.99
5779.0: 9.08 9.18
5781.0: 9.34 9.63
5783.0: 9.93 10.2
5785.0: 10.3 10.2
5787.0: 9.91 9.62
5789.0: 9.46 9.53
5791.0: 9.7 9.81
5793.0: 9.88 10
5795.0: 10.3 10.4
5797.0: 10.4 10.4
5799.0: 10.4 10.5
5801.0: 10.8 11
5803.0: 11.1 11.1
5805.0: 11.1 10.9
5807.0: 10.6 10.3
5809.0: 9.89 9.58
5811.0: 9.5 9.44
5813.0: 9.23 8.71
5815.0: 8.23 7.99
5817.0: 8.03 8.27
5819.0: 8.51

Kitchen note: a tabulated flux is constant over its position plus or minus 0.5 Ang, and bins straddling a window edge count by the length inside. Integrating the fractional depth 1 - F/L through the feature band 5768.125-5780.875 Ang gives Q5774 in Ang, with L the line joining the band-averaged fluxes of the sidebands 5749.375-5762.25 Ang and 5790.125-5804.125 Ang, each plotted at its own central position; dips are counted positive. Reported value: 1.1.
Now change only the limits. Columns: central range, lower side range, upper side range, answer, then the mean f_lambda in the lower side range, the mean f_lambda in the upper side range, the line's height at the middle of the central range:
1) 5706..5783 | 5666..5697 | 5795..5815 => 1.9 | 9.44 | 10.2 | 9.84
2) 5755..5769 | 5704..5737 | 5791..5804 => 0.9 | 9.67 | 10.4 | 10.1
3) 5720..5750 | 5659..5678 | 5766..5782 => -2.7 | 9.14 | 9.18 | 9.16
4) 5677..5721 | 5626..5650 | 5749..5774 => -2.8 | 8.61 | 9.47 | 9.03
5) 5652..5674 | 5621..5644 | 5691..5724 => -1.0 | 8.57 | 9.69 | 9.02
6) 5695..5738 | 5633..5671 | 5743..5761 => -1.4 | 9.13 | 9.6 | 9.44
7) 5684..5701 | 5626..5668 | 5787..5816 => -0.8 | 9.03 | 10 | 9.32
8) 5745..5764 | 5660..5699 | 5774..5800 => 0.2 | 9.43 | 9.7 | 9.62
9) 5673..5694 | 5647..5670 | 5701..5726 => 0.0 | 9.42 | 9.52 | 9.46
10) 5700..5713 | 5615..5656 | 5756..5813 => -0.3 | 8.88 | 9.74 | 9.29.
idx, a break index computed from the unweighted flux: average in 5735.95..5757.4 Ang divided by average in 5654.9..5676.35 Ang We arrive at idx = 1.1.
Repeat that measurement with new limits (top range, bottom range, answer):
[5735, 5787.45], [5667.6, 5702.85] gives 1.01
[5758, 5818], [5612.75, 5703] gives 1.04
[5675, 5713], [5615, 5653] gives 1.09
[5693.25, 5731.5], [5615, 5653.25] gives 1.10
